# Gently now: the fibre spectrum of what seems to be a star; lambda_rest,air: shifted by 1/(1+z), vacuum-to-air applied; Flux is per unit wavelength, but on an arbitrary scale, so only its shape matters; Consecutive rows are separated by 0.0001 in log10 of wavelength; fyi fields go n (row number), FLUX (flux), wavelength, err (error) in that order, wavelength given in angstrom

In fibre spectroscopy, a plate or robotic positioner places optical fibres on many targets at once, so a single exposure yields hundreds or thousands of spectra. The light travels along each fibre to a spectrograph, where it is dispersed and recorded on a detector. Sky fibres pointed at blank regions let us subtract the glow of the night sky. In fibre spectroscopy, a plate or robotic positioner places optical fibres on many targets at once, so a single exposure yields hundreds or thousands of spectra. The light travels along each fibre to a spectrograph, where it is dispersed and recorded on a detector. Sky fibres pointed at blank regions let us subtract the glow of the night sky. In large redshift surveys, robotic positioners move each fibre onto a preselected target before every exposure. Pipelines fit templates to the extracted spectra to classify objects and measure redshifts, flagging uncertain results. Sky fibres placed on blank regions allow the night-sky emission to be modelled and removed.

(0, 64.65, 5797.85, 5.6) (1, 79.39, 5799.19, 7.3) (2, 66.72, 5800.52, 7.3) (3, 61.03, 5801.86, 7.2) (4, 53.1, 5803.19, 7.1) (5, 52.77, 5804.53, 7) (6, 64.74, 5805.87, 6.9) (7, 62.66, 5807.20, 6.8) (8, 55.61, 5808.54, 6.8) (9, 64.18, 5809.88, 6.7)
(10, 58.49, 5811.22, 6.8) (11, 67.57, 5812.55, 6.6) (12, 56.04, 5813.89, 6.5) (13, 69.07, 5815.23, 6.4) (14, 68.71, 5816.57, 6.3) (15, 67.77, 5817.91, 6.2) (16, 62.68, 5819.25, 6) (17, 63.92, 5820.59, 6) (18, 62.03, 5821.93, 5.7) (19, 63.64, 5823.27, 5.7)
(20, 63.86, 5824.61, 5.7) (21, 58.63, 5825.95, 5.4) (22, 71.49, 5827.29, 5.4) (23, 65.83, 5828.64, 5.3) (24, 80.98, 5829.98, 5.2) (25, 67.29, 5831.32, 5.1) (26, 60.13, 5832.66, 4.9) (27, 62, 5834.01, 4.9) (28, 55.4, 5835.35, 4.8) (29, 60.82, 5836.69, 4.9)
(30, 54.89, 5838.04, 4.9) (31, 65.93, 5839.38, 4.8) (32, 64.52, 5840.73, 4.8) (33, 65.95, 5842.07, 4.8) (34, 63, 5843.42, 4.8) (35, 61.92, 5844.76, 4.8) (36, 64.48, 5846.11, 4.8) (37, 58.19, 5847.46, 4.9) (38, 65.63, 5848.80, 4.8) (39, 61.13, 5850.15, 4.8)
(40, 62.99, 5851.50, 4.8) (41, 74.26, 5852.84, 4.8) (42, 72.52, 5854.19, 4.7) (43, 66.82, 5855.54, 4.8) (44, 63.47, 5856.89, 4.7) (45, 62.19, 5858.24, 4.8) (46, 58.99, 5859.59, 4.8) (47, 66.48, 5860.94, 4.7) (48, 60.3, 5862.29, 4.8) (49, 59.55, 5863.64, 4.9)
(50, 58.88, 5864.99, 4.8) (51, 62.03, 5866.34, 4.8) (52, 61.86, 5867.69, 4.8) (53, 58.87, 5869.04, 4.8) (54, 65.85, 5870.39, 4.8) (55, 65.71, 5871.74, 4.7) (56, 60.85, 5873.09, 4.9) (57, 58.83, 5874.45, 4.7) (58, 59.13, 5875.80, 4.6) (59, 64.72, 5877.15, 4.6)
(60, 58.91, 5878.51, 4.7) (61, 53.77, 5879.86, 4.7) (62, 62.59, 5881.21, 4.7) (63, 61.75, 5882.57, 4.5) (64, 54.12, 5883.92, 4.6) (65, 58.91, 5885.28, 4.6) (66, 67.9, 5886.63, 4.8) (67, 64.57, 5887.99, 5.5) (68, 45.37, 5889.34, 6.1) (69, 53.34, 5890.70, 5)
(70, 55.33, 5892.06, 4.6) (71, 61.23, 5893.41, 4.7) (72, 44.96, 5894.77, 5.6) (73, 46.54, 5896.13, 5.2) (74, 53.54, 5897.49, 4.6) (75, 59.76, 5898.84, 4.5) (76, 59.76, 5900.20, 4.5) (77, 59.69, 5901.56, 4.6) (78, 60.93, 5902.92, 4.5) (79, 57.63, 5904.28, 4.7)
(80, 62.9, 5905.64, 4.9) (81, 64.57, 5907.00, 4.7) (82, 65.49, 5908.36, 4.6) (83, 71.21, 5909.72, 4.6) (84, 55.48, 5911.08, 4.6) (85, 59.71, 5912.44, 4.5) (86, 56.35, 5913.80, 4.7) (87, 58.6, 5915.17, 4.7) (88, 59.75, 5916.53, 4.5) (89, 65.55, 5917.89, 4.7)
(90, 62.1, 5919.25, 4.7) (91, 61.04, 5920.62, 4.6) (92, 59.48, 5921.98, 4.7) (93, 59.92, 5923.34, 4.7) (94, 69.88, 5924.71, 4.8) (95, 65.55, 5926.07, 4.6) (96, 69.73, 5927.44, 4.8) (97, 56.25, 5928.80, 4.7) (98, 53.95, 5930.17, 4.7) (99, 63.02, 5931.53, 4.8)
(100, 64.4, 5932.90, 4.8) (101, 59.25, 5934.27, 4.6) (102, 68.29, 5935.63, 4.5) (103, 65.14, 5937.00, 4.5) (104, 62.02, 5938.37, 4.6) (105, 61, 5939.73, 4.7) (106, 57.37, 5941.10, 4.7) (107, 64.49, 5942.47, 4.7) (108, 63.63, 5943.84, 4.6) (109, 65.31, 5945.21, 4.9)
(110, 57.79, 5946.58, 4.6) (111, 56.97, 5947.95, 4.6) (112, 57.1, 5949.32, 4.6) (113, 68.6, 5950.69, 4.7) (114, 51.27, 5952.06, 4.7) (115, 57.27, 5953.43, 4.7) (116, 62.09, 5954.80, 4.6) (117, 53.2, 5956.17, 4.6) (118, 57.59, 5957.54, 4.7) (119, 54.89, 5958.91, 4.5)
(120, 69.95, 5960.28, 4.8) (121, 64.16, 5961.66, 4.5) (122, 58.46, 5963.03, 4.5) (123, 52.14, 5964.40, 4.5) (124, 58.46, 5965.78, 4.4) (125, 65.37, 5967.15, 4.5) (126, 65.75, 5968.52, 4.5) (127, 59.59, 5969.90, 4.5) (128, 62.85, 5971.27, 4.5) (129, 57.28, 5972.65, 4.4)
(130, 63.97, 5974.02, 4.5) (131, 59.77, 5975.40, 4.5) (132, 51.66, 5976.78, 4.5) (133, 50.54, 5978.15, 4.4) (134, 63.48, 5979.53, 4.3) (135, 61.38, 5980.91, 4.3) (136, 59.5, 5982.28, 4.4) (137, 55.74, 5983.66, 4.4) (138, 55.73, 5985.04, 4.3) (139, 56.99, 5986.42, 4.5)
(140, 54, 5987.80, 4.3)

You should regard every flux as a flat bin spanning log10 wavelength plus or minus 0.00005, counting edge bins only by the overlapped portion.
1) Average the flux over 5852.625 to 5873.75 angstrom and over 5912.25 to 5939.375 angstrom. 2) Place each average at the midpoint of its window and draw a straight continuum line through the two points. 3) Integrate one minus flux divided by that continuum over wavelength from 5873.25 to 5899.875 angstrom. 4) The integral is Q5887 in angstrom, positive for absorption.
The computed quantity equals 2.4 angstrom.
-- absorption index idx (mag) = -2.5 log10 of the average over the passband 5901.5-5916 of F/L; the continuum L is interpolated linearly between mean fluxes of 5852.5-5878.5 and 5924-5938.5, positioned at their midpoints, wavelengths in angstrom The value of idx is 0.04 mag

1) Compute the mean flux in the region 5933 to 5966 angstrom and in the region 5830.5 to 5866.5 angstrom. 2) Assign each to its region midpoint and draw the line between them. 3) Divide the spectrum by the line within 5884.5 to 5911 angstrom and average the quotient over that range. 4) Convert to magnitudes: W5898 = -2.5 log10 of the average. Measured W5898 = 0.06 mag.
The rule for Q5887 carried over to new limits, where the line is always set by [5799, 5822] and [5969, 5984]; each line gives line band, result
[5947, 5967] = 0.1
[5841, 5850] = -0.2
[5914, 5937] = -0.8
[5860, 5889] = 0.1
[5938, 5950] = -0.2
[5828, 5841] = -0.3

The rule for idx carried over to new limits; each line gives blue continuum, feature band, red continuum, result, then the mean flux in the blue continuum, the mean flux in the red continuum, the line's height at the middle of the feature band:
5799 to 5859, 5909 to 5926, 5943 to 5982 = -0.012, 63.7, 59.7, 61.1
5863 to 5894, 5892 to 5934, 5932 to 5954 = 0.007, 59.8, 61.3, 60.6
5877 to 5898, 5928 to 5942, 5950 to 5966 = -0.054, 56.5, 59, 58.2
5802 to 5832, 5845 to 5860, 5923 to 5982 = -0.029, 63.7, 60.7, 62.9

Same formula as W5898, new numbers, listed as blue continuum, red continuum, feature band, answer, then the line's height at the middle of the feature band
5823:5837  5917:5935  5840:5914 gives 0.05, 63.5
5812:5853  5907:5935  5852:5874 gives 0.00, 63.3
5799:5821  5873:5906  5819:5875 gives -0.05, 60.5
